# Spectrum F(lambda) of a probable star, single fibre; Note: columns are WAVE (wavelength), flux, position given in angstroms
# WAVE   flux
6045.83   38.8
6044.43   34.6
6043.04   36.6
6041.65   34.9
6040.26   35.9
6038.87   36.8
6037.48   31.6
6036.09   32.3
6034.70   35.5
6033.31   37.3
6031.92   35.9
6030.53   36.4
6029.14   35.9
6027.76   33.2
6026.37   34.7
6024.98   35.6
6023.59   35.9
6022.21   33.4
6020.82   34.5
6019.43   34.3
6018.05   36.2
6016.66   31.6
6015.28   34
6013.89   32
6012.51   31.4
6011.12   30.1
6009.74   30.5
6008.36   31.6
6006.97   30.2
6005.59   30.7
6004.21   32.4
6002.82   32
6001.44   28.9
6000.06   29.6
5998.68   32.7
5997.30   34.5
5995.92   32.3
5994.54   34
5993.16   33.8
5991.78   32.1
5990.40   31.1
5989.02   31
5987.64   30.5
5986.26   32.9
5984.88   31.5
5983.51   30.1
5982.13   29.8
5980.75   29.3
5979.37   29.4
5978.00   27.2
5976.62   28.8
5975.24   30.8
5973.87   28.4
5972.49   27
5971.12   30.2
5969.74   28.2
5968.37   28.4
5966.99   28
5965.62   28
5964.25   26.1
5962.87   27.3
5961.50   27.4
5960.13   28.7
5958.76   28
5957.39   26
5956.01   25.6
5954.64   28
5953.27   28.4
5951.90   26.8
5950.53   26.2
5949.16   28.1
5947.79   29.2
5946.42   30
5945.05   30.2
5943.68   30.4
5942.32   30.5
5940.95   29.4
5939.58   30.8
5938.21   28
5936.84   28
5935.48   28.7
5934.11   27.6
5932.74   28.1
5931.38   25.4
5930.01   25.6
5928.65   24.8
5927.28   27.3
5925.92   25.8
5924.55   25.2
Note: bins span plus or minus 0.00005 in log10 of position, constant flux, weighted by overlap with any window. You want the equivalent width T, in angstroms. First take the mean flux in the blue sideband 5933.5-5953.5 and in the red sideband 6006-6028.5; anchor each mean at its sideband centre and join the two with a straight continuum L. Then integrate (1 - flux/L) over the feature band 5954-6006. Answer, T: 2.0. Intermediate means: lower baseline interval 28.8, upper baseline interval 33.1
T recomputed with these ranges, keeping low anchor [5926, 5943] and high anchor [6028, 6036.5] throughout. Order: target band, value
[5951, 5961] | 0.73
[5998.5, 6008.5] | 0.71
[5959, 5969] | 0.80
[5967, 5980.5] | 0.96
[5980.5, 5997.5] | 0.20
